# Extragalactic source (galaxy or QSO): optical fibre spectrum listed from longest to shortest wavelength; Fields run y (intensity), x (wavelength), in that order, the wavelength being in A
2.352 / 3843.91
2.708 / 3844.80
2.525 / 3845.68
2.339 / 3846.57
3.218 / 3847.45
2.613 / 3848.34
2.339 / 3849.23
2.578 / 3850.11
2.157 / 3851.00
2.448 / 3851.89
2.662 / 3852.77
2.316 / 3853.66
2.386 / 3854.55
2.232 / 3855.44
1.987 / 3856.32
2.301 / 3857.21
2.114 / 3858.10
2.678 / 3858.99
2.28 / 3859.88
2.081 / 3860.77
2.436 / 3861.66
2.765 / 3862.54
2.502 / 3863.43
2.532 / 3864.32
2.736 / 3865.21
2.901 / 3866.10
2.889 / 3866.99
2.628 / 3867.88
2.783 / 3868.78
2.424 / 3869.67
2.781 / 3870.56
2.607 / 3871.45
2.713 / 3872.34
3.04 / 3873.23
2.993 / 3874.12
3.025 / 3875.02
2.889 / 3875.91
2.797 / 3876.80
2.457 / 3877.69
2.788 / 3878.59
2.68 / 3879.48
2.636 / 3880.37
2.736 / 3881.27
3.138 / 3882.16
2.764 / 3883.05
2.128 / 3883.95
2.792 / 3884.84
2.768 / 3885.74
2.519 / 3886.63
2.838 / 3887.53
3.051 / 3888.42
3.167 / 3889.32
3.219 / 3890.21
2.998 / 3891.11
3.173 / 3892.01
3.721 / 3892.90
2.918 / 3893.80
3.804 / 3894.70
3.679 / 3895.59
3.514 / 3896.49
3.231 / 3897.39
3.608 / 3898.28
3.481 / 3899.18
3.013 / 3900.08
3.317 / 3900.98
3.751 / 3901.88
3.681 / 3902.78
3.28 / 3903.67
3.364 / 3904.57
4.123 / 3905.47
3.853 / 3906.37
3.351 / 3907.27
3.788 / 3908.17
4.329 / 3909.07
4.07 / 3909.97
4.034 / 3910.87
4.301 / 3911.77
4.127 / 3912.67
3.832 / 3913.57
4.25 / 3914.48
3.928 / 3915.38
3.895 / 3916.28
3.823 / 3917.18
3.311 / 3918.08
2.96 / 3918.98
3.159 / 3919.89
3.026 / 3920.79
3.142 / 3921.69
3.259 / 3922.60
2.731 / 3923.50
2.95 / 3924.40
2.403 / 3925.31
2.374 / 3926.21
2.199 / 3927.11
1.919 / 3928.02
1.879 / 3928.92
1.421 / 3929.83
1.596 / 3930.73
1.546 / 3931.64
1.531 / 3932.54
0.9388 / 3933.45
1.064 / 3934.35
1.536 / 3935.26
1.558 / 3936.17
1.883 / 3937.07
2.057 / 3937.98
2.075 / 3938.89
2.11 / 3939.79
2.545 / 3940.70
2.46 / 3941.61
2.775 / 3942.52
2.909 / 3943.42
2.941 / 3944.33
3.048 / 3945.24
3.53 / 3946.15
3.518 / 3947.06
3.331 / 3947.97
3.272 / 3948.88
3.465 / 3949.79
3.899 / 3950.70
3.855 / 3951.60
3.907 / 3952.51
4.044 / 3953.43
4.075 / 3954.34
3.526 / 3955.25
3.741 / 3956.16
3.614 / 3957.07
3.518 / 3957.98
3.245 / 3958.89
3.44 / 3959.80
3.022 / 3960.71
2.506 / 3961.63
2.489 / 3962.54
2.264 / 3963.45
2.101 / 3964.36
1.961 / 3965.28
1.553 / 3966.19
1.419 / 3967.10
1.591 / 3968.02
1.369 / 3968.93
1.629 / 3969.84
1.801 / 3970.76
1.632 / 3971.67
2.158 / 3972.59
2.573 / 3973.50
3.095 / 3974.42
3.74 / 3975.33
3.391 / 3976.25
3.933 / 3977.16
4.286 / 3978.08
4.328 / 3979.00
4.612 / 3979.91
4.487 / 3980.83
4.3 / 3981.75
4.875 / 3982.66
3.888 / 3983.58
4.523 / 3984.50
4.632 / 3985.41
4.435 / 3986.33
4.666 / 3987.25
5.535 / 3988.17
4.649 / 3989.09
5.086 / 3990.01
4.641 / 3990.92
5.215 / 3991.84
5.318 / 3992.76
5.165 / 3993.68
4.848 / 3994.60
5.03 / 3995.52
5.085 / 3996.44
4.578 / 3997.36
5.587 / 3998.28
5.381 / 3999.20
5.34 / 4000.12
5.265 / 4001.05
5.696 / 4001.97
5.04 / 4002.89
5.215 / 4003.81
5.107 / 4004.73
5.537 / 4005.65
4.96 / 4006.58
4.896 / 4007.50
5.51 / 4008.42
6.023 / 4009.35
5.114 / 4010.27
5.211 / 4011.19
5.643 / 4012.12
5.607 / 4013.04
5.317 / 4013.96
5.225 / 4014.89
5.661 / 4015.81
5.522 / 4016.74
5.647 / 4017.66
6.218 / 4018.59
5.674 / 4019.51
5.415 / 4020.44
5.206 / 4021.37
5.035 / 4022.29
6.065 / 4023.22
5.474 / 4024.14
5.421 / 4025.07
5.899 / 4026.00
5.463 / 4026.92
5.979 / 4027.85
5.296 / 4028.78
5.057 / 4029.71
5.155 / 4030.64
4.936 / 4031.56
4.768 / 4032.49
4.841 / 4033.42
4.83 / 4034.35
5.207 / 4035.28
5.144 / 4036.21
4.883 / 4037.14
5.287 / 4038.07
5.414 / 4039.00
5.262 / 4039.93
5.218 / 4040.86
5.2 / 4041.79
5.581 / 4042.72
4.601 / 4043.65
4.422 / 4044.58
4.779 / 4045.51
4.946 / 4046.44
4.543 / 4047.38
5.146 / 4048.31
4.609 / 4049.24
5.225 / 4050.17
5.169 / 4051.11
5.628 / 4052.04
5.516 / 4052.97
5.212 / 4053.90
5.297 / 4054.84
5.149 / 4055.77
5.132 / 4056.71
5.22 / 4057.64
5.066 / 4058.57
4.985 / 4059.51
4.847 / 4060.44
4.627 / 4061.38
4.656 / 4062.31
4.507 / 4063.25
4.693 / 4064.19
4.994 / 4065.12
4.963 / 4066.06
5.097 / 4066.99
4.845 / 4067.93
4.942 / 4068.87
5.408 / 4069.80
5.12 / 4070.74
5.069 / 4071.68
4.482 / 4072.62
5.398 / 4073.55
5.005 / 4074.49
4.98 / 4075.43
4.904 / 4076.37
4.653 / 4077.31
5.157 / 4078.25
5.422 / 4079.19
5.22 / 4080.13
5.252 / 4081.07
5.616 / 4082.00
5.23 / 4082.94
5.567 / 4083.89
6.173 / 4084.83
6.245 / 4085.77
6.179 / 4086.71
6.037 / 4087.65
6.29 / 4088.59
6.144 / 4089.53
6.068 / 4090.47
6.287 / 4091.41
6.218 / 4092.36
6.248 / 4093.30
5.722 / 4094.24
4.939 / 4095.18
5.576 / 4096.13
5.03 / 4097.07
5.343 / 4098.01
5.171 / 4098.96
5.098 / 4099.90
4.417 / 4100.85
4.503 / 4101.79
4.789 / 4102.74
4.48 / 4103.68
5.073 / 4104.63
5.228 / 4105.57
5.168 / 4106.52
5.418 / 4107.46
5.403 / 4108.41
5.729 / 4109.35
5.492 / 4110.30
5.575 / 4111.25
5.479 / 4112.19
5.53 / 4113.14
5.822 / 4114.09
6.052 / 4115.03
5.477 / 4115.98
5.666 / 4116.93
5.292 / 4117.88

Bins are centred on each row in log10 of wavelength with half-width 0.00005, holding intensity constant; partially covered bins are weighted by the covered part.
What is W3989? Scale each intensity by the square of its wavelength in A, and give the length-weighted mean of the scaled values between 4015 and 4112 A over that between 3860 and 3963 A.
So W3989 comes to 1.90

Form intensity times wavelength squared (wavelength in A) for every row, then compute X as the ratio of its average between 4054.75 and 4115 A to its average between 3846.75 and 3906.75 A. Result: 2.1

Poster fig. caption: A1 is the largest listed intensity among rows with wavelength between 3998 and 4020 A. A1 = 6.218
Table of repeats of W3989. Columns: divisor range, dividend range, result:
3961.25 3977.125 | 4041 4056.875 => 2.36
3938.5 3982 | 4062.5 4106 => 1.87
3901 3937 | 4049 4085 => 1.85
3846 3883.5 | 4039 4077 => 2.12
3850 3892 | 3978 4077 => 2.08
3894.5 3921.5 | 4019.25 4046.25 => 1.52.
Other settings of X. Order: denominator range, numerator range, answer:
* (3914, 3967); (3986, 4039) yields 1.97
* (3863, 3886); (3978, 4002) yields 1.89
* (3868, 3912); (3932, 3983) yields 0.93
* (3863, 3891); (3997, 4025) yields 2.09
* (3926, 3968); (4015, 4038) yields 2.15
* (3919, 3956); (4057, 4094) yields 2.15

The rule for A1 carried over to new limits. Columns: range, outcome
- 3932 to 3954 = 4.044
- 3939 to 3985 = 4.875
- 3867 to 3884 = 3.138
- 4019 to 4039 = 6.065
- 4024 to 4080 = 5.979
